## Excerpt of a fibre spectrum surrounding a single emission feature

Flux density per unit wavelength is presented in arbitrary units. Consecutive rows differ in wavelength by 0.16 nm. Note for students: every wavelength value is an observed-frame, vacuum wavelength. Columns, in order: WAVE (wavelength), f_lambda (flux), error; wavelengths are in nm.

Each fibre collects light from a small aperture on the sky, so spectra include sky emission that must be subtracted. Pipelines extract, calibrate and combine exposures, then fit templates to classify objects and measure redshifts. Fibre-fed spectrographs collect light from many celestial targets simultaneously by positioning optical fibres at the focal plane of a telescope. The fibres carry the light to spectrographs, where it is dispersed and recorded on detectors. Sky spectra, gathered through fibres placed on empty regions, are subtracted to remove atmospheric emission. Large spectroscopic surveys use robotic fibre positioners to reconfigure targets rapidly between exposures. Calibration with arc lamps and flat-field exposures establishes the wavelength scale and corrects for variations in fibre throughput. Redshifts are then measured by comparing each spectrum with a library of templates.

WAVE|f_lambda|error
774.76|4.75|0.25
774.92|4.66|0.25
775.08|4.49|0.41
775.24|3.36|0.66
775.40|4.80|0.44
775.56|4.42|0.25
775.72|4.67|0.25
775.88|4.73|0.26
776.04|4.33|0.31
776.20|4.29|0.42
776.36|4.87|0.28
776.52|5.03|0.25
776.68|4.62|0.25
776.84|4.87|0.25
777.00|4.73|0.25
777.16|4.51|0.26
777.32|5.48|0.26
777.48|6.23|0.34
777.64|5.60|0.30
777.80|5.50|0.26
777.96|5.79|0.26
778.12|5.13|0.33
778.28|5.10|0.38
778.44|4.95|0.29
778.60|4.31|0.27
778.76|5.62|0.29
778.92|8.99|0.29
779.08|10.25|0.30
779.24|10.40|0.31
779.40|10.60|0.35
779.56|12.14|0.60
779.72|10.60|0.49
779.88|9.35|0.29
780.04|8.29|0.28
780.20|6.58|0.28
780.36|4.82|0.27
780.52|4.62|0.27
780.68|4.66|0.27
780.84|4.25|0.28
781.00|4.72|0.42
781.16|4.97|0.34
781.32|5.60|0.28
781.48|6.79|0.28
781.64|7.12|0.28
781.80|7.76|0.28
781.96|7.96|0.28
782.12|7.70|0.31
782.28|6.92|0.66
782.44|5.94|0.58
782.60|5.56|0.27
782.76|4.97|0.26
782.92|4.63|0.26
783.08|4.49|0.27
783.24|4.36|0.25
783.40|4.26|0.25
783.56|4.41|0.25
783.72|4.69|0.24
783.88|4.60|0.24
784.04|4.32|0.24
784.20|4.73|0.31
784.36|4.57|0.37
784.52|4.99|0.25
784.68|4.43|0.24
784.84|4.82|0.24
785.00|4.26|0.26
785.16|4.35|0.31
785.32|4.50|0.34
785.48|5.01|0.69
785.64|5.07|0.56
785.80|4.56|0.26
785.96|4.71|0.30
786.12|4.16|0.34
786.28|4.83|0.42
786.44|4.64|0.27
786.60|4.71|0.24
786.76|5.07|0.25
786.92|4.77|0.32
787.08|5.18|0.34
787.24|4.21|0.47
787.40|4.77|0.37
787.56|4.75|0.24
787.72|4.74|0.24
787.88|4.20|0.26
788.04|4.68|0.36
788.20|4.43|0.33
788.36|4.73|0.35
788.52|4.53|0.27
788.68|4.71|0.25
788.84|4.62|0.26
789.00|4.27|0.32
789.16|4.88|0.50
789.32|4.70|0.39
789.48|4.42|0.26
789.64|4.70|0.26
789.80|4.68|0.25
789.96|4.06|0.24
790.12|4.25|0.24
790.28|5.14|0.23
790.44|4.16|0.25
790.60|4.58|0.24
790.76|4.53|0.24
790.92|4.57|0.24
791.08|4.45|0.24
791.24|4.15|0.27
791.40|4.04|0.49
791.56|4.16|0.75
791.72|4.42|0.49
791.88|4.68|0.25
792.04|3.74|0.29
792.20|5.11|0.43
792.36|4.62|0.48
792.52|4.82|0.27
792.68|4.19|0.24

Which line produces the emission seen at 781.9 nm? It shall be [N II]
